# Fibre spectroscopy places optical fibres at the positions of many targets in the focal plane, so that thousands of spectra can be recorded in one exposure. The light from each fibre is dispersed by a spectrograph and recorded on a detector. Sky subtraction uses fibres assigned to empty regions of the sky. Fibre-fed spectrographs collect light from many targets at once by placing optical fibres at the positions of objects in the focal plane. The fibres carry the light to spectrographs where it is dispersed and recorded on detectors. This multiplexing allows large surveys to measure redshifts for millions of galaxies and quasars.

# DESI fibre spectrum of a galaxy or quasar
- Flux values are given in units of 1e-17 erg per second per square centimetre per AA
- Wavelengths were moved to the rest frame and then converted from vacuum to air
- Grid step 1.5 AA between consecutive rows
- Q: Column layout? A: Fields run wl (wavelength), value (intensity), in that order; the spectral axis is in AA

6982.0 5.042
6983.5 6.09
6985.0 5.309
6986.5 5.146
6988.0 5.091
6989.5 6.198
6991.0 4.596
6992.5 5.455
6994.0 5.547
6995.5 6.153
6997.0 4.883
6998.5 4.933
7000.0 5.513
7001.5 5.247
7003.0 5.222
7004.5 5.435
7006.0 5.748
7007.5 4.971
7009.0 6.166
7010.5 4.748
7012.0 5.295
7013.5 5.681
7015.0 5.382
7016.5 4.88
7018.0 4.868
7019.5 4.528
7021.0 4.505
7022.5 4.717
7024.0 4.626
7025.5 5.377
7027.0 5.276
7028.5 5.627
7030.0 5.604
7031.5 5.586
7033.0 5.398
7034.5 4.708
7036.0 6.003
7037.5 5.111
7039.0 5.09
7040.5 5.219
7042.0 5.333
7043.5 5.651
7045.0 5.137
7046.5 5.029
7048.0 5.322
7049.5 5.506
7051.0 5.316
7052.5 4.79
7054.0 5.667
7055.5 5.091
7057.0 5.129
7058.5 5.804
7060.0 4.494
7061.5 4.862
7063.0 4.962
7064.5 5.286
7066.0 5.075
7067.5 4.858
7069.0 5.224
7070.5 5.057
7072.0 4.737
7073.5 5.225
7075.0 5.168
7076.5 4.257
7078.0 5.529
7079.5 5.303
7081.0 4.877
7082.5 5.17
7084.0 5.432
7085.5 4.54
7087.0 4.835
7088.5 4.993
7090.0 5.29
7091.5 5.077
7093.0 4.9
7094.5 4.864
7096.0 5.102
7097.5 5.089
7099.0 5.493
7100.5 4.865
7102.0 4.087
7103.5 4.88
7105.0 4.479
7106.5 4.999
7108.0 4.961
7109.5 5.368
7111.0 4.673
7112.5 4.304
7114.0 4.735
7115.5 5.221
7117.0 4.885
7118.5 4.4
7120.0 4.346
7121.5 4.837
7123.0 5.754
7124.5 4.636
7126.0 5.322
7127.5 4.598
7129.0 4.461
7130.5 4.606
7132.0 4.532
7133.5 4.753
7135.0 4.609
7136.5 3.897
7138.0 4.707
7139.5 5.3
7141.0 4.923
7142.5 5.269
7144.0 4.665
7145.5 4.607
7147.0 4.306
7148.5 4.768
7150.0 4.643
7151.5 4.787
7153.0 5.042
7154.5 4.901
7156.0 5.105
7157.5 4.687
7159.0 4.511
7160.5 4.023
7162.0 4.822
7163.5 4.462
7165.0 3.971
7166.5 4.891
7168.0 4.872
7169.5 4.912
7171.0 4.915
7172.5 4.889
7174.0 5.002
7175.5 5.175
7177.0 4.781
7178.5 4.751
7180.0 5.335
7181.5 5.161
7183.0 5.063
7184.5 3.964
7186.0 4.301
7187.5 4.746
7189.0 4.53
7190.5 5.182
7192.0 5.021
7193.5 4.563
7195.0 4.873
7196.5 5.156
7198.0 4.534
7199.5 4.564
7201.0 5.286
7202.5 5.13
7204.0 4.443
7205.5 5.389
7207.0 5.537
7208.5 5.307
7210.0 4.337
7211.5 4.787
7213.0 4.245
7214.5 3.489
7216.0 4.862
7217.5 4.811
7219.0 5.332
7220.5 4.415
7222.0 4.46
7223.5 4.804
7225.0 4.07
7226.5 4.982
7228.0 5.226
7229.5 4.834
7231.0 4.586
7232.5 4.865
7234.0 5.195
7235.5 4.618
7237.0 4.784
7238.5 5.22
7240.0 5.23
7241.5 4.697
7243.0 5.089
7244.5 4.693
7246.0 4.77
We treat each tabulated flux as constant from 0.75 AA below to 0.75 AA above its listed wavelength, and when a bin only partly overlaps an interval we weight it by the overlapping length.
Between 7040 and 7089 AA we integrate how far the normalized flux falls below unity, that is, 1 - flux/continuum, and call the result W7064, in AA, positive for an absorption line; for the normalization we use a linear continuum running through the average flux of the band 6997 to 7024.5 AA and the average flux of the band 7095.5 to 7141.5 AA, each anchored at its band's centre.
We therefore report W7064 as -1.5 AA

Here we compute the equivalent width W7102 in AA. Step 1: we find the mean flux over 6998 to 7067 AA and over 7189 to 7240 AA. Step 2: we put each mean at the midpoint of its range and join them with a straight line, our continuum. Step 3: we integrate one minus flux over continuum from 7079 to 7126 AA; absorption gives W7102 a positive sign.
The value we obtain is 1.3 AA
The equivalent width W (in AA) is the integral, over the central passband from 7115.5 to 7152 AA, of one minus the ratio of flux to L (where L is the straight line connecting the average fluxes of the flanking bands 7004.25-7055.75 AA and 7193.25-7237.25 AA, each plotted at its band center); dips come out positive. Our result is 1.77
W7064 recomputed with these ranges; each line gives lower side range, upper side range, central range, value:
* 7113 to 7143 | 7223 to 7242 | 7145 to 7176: 0.5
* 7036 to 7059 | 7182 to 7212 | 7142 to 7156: 0.6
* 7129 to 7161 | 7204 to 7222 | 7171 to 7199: -0.6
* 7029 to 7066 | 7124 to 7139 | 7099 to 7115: 0.1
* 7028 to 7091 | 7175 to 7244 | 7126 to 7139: 1.1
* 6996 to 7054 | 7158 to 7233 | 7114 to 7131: 0.5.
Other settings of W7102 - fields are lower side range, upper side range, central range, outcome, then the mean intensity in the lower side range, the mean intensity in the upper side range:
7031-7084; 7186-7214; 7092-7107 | 0.6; 5.17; 4.84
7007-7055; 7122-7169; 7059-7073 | 0.3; 5.22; 4.73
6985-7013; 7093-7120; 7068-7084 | -0.3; 5.35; 4.83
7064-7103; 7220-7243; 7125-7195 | 2.3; 5.01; 4.81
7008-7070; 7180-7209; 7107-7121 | 0.8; 5.19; 4.89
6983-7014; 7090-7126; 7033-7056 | -0.4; 5.39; 4.89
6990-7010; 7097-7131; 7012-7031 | 0.6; 5.38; 4.83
